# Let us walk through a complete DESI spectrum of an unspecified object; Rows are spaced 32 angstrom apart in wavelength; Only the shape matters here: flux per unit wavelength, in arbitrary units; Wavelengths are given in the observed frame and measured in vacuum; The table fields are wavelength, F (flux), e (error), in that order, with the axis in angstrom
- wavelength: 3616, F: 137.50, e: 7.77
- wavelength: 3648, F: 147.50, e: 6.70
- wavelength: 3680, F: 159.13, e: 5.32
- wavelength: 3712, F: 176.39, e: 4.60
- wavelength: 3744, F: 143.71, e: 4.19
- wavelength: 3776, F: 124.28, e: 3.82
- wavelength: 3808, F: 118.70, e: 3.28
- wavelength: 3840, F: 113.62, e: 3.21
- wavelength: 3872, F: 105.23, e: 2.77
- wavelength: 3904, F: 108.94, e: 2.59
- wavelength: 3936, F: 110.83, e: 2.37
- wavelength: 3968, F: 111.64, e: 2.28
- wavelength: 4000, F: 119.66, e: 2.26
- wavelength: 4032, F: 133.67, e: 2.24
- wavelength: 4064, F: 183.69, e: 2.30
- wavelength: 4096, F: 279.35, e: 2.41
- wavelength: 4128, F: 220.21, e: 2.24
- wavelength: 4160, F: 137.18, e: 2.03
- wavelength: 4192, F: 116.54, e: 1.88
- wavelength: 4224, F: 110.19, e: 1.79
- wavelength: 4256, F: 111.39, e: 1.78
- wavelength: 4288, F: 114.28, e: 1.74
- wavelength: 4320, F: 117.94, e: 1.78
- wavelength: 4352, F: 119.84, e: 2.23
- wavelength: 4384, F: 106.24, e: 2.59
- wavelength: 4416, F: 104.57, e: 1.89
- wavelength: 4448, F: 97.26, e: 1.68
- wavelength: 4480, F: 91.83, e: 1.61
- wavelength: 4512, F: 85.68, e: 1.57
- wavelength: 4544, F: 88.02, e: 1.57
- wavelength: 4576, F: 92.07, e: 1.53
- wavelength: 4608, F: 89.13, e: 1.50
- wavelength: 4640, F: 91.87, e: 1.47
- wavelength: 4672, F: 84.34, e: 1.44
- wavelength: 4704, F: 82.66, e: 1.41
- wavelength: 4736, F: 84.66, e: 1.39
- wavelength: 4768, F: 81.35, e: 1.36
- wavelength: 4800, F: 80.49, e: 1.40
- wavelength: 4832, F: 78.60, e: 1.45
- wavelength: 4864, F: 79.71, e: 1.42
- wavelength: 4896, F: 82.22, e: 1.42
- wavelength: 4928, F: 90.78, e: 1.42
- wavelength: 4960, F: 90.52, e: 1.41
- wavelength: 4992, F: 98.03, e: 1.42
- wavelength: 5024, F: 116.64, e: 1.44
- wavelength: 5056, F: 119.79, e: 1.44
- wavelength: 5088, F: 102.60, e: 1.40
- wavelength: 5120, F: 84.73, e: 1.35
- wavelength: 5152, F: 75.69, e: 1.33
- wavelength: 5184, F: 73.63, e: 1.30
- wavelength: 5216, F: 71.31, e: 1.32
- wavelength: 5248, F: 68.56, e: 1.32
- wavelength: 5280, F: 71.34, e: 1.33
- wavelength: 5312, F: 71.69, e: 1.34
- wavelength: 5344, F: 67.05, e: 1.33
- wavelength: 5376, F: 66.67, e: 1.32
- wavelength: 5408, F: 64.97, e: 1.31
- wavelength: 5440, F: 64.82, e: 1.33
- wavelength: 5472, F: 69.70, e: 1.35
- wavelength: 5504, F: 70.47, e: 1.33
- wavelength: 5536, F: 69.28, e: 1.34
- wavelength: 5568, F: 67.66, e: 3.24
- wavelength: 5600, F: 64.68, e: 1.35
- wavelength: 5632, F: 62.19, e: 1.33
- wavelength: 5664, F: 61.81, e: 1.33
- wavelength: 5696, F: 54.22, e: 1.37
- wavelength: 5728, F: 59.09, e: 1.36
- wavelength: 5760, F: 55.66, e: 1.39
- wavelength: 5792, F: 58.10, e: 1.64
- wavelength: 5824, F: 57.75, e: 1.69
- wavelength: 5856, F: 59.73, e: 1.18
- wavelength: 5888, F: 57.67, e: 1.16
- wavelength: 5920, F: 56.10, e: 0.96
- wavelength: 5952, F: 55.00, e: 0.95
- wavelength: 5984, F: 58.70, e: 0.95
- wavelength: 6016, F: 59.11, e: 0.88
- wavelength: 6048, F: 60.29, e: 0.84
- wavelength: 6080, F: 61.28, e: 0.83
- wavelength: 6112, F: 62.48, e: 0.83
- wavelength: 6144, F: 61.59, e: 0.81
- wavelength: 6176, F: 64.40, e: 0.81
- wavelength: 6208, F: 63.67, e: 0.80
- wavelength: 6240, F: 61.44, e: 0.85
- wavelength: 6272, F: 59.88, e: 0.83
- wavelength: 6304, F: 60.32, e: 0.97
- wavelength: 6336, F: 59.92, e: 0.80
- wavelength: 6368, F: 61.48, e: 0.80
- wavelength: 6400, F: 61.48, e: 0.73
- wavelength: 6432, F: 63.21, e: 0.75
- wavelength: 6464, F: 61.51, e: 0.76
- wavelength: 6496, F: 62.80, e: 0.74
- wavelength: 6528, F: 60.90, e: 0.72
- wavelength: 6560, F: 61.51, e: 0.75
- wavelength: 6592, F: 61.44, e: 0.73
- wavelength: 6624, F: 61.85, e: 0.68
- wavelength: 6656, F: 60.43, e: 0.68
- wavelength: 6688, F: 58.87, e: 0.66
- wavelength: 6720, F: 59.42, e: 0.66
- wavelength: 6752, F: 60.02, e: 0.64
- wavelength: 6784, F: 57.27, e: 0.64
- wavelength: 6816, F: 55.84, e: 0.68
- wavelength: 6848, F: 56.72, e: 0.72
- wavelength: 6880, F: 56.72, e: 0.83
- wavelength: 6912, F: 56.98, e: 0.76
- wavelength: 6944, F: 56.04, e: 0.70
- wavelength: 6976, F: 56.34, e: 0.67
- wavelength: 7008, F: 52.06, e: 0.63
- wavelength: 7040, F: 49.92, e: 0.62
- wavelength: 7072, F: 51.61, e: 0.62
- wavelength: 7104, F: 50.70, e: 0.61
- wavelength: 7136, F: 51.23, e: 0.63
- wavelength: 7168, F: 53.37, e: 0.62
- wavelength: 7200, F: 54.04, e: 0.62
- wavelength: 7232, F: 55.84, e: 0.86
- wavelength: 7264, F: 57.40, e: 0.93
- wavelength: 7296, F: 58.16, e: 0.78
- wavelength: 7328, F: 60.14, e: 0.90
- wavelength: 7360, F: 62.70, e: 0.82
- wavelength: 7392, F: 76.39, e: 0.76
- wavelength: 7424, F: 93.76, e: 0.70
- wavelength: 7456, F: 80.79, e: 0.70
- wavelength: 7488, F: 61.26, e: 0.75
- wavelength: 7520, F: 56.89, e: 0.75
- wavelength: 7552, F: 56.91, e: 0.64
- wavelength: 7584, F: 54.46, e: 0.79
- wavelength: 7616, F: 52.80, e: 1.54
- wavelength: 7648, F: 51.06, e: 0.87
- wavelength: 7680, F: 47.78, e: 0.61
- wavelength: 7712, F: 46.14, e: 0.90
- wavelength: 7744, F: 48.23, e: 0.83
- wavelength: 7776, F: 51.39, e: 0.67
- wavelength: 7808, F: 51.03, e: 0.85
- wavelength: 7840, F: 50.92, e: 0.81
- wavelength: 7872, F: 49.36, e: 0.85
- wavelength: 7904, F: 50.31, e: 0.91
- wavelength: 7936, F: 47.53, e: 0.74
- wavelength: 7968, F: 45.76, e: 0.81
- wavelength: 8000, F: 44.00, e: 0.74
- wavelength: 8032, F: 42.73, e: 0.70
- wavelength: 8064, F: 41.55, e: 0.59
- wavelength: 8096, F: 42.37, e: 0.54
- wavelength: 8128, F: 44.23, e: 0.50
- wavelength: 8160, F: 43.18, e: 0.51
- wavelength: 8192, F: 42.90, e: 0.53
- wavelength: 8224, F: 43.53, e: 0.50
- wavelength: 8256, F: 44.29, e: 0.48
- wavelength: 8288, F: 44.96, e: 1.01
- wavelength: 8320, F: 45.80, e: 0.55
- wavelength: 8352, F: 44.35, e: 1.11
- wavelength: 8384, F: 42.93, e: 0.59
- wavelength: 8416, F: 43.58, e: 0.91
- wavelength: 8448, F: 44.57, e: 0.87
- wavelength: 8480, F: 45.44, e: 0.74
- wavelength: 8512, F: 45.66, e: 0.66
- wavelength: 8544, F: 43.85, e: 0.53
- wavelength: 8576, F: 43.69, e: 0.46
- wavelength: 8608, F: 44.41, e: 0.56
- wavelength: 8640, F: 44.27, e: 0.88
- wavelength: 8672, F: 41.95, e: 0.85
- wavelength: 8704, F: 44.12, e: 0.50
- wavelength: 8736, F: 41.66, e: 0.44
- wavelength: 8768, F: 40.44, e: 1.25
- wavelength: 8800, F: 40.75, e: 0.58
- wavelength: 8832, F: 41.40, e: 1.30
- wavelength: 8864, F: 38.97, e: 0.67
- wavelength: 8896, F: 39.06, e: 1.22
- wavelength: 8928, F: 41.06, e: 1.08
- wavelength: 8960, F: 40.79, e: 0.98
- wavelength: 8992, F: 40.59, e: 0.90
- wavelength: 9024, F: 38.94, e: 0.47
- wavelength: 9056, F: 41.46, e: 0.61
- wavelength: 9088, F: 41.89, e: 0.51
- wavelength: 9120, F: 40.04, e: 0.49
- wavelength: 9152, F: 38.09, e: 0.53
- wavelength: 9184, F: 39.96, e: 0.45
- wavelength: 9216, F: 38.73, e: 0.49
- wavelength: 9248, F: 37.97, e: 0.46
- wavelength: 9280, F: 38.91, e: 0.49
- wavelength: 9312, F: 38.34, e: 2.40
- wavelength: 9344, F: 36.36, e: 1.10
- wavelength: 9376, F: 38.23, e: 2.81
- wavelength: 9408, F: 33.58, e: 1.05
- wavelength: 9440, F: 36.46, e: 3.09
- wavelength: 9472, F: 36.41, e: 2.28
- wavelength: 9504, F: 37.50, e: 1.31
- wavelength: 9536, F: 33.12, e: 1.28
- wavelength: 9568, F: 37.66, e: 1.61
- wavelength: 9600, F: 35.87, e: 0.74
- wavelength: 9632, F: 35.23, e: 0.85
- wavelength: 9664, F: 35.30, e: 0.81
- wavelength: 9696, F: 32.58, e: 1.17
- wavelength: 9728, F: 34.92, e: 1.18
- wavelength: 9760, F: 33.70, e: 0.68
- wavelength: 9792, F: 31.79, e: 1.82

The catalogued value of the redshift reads 1.65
